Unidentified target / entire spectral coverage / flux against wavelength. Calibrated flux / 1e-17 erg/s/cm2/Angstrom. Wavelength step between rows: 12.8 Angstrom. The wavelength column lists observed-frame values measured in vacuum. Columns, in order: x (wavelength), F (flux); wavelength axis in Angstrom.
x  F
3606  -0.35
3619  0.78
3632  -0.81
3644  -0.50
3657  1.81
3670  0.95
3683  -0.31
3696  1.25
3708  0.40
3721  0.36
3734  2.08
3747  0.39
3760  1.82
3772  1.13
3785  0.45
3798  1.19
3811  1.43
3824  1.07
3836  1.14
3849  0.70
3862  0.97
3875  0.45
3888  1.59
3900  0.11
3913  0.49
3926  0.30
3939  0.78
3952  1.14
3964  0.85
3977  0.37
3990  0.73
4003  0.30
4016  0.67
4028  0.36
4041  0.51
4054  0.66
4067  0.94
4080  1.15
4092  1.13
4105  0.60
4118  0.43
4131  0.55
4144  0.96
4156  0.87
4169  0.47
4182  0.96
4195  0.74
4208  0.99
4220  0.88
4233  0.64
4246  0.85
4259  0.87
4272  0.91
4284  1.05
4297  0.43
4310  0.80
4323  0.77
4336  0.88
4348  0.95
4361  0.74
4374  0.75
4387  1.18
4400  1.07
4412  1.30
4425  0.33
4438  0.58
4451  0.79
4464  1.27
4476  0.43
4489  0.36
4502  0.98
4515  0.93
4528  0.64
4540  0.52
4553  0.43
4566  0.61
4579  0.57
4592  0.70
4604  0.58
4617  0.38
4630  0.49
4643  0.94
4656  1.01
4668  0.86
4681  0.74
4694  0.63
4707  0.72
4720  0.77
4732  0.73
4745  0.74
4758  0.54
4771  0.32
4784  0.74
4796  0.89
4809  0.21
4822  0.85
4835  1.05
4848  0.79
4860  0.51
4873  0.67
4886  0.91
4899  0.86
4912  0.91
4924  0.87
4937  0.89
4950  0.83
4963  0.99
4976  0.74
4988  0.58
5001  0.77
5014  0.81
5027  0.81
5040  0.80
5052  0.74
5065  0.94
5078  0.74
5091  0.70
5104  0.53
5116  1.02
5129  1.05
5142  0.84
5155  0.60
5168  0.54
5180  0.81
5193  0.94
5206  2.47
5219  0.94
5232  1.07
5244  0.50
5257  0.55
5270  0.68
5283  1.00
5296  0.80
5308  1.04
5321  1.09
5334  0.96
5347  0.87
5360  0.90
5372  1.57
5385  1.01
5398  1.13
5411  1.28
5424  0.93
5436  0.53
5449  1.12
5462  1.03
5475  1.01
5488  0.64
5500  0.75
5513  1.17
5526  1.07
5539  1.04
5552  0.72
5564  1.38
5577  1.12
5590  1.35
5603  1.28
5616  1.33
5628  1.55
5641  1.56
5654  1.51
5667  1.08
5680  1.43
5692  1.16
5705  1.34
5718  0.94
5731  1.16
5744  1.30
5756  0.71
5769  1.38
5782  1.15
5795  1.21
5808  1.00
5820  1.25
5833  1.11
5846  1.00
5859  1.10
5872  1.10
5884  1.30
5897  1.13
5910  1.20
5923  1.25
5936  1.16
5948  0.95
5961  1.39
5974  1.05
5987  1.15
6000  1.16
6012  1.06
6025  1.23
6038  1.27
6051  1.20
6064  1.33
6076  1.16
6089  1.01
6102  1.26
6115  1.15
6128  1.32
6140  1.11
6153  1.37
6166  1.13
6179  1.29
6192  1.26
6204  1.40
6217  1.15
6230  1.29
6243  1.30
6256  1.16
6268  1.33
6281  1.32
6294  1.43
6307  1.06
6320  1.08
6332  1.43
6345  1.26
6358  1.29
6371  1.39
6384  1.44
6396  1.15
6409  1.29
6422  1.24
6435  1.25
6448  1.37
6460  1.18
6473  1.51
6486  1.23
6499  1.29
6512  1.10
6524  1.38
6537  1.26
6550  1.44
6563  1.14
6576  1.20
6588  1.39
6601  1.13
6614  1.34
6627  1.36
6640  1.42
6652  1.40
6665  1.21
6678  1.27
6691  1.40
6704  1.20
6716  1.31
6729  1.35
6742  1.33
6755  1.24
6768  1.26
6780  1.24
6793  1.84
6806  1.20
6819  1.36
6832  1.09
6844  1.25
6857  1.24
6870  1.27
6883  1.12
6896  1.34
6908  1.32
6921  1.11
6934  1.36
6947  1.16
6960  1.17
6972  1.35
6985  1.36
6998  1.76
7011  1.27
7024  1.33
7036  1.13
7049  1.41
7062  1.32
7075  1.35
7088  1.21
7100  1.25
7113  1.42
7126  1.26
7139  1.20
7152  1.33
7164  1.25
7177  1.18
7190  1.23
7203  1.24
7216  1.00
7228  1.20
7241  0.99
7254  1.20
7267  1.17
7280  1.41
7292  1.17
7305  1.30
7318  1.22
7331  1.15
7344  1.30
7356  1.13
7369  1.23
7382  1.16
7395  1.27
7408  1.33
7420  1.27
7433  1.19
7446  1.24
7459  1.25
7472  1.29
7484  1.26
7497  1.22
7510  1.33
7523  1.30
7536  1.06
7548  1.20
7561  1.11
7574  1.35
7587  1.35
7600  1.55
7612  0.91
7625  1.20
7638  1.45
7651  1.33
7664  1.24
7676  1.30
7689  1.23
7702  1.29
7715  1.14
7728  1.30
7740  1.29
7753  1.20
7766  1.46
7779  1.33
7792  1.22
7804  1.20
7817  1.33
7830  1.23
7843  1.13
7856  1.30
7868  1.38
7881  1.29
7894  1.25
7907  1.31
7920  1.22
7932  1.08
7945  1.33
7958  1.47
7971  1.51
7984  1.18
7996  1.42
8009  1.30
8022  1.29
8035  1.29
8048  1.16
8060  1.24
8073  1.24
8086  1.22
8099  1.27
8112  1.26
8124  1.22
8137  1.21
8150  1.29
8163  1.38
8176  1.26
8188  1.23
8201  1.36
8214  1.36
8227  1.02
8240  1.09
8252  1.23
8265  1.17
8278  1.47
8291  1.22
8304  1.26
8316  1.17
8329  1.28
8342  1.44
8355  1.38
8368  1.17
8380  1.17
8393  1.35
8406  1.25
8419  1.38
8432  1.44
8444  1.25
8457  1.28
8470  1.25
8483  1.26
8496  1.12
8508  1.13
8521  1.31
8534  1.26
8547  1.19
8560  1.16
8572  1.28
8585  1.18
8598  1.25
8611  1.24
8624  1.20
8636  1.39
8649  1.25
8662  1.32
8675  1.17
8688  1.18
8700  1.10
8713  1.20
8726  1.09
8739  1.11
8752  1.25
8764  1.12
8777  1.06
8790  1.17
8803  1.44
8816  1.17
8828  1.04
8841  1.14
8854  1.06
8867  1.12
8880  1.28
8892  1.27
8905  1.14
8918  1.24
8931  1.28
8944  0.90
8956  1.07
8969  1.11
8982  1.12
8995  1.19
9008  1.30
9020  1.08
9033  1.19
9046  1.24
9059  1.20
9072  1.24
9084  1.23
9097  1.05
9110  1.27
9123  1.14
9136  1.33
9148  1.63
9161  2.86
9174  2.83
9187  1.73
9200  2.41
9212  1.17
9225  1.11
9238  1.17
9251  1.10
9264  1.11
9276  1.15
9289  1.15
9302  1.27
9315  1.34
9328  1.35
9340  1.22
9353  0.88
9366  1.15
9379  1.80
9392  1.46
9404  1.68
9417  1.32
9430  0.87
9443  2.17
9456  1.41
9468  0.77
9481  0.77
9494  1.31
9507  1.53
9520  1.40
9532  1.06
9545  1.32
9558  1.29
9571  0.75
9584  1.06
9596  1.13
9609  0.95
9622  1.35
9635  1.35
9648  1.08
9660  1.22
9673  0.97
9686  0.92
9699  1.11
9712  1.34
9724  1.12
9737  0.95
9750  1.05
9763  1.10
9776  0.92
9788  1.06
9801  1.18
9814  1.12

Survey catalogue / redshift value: 0.396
